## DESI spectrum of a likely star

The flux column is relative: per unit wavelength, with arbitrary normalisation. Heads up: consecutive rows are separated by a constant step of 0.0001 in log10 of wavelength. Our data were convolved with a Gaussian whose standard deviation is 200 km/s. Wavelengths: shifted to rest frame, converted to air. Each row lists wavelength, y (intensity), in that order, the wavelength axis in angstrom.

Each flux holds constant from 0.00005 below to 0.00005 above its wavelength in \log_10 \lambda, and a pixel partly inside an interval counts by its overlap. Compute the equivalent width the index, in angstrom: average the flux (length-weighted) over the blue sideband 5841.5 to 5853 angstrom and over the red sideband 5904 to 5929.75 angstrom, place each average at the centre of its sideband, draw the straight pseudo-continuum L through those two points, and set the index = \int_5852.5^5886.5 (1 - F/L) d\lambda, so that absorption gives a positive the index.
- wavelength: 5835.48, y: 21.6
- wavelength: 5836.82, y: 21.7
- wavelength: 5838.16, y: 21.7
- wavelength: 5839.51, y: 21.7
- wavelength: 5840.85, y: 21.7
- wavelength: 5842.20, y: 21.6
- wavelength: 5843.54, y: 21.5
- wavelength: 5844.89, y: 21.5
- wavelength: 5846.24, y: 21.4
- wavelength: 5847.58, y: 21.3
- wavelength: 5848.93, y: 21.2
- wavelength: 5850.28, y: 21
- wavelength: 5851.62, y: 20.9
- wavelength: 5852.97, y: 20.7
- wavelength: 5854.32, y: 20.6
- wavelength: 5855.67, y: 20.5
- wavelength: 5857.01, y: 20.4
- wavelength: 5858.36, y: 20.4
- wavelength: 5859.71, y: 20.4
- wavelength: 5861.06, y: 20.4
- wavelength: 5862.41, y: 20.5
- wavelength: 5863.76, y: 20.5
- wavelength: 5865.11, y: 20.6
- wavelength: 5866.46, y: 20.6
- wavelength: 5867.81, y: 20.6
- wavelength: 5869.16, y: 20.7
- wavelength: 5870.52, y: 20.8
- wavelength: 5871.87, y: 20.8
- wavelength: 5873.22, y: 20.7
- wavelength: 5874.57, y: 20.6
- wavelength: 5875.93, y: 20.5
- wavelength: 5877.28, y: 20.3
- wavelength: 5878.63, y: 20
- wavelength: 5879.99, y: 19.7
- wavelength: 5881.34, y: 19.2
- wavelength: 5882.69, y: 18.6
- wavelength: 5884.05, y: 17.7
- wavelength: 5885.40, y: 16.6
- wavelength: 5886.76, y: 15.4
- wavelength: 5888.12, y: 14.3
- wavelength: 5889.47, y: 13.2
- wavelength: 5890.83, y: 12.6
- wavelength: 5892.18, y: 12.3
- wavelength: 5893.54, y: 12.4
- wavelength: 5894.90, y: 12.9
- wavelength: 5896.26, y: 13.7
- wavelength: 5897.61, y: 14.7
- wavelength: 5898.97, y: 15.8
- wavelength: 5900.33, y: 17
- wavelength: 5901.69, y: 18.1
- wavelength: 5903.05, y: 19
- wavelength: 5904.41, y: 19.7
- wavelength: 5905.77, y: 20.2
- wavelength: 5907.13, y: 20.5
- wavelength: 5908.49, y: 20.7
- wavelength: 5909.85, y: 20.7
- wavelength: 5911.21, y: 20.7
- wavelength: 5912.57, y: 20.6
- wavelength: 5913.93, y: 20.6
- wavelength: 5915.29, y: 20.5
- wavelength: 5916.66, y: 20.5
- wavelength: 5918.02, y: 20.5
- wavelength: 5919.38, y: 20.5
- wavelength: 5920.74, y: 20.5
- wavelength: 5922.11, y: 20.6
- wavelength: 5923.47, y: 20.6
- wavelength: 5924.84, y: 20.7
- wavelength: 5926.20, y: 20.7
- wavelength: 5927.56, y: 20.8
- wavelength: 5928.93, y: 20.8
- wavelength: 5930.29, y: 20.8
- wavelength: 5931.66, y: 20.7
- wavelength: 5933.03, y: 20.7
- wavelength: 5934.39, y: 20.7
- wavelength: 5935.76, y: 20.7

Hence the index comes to 1.6 angstrom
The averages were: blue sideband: 21.3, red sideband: 20.6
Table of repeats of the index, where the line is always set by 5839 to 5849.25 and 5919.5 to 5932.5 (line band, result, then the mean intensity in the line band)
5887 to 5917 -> 5.24 angstrom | 17.2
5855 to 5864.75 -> 0.41 angstrom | 20.5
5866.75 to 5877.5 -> 0.29 angstrom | 20.6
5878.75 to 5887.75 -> 1.38 angstrom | 17.9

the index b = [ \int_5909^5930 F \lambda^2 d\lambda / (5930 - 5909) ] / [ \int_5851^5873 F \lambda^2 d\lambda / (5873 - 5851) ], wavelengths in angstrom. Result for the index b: 1.02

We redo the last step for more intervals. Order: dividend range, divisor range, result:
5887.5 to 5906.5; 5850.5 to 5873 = 0.76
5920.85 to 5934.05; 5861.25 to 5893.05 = 1.14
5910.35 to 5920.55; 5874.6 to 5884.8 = 1.07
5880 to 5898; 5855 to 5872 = 0.74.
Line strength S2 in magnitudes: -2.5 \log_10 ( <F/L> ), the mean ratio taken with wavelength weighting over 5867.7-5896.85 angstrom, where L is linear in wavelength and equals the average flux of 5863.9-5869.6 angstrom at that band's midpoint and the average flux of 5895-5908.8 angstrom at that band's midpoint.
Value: 0.12 mag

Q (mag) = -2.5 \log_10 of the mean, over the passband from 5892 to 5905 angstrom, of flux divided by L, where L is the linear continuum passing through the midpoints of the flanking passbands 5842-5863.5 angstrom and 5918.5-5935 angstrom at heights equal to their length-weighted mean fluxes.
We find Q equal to 0.31 mag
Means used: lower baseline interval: 20.9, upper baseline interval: 20.7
